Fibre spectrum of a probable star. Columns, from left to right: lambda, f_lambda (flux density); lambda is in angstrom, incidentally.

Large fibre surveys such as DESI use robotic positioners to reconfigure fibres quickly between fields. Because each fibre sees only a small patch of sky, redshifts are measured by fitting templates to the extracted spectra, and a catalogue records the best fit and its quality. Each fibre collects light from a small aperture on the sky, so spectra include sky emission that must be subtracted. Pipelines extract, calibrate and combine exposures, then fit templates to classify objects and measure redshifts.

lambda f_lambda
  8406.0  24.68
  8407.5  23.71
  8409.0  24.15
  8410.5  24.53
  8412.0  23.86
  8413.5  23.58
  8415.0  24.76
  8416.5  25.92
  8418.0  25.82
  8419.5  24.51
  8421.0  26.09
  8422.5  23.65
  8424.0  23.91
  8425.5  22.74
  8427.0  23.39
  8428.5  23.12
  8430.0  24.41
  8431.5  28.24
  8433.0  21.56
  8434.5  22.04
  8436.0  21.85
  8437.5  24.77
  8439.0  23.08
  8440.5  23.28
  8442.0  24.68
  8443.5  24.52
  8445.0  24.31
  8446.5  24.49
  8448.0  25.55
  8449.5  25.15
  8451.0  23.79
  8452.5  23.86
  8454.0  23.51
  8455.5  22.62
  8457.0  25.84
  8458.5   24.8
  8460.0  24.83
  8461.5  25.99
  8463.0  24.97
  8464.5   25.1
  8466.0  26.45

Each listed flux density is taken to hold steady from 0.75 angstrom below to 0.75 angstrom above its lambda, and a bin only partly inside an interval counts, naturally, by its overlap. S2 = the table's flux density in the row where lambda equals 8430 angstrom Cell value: 24.41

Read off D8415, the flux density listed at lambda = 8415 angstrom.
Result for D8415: 24.76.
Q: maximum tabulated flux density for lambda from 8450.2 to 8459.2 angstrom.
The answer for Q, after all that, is 25.84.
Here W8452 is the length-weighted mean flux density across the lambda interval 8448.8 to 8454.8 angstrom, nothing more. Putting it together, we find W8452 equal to 24.1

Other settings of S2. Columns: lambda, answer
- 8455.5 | 22.62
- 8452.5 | 23.86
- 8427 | 23.39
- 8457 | 25.84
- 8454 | 23.51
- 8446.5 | 24.49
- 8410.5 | 24.53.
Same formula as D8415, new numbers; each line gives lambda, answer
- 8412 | 23.86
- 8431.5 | 28.24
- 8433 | 21.56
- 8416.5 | 25.92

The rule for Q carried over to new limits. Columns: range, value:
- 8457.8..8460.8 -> 24.83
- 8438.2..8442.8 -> 24.68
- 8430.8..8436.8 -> 28.24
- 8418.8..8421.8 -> 26.09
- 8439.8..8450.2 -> 25.55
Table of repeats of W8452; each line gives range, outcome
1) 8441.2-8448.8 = 24.7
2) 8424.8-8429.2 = 23.1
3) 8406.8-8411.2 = 24.1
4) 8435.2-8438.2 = 23.3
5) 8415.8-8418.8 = 25.8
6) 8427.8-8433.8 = 24.3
